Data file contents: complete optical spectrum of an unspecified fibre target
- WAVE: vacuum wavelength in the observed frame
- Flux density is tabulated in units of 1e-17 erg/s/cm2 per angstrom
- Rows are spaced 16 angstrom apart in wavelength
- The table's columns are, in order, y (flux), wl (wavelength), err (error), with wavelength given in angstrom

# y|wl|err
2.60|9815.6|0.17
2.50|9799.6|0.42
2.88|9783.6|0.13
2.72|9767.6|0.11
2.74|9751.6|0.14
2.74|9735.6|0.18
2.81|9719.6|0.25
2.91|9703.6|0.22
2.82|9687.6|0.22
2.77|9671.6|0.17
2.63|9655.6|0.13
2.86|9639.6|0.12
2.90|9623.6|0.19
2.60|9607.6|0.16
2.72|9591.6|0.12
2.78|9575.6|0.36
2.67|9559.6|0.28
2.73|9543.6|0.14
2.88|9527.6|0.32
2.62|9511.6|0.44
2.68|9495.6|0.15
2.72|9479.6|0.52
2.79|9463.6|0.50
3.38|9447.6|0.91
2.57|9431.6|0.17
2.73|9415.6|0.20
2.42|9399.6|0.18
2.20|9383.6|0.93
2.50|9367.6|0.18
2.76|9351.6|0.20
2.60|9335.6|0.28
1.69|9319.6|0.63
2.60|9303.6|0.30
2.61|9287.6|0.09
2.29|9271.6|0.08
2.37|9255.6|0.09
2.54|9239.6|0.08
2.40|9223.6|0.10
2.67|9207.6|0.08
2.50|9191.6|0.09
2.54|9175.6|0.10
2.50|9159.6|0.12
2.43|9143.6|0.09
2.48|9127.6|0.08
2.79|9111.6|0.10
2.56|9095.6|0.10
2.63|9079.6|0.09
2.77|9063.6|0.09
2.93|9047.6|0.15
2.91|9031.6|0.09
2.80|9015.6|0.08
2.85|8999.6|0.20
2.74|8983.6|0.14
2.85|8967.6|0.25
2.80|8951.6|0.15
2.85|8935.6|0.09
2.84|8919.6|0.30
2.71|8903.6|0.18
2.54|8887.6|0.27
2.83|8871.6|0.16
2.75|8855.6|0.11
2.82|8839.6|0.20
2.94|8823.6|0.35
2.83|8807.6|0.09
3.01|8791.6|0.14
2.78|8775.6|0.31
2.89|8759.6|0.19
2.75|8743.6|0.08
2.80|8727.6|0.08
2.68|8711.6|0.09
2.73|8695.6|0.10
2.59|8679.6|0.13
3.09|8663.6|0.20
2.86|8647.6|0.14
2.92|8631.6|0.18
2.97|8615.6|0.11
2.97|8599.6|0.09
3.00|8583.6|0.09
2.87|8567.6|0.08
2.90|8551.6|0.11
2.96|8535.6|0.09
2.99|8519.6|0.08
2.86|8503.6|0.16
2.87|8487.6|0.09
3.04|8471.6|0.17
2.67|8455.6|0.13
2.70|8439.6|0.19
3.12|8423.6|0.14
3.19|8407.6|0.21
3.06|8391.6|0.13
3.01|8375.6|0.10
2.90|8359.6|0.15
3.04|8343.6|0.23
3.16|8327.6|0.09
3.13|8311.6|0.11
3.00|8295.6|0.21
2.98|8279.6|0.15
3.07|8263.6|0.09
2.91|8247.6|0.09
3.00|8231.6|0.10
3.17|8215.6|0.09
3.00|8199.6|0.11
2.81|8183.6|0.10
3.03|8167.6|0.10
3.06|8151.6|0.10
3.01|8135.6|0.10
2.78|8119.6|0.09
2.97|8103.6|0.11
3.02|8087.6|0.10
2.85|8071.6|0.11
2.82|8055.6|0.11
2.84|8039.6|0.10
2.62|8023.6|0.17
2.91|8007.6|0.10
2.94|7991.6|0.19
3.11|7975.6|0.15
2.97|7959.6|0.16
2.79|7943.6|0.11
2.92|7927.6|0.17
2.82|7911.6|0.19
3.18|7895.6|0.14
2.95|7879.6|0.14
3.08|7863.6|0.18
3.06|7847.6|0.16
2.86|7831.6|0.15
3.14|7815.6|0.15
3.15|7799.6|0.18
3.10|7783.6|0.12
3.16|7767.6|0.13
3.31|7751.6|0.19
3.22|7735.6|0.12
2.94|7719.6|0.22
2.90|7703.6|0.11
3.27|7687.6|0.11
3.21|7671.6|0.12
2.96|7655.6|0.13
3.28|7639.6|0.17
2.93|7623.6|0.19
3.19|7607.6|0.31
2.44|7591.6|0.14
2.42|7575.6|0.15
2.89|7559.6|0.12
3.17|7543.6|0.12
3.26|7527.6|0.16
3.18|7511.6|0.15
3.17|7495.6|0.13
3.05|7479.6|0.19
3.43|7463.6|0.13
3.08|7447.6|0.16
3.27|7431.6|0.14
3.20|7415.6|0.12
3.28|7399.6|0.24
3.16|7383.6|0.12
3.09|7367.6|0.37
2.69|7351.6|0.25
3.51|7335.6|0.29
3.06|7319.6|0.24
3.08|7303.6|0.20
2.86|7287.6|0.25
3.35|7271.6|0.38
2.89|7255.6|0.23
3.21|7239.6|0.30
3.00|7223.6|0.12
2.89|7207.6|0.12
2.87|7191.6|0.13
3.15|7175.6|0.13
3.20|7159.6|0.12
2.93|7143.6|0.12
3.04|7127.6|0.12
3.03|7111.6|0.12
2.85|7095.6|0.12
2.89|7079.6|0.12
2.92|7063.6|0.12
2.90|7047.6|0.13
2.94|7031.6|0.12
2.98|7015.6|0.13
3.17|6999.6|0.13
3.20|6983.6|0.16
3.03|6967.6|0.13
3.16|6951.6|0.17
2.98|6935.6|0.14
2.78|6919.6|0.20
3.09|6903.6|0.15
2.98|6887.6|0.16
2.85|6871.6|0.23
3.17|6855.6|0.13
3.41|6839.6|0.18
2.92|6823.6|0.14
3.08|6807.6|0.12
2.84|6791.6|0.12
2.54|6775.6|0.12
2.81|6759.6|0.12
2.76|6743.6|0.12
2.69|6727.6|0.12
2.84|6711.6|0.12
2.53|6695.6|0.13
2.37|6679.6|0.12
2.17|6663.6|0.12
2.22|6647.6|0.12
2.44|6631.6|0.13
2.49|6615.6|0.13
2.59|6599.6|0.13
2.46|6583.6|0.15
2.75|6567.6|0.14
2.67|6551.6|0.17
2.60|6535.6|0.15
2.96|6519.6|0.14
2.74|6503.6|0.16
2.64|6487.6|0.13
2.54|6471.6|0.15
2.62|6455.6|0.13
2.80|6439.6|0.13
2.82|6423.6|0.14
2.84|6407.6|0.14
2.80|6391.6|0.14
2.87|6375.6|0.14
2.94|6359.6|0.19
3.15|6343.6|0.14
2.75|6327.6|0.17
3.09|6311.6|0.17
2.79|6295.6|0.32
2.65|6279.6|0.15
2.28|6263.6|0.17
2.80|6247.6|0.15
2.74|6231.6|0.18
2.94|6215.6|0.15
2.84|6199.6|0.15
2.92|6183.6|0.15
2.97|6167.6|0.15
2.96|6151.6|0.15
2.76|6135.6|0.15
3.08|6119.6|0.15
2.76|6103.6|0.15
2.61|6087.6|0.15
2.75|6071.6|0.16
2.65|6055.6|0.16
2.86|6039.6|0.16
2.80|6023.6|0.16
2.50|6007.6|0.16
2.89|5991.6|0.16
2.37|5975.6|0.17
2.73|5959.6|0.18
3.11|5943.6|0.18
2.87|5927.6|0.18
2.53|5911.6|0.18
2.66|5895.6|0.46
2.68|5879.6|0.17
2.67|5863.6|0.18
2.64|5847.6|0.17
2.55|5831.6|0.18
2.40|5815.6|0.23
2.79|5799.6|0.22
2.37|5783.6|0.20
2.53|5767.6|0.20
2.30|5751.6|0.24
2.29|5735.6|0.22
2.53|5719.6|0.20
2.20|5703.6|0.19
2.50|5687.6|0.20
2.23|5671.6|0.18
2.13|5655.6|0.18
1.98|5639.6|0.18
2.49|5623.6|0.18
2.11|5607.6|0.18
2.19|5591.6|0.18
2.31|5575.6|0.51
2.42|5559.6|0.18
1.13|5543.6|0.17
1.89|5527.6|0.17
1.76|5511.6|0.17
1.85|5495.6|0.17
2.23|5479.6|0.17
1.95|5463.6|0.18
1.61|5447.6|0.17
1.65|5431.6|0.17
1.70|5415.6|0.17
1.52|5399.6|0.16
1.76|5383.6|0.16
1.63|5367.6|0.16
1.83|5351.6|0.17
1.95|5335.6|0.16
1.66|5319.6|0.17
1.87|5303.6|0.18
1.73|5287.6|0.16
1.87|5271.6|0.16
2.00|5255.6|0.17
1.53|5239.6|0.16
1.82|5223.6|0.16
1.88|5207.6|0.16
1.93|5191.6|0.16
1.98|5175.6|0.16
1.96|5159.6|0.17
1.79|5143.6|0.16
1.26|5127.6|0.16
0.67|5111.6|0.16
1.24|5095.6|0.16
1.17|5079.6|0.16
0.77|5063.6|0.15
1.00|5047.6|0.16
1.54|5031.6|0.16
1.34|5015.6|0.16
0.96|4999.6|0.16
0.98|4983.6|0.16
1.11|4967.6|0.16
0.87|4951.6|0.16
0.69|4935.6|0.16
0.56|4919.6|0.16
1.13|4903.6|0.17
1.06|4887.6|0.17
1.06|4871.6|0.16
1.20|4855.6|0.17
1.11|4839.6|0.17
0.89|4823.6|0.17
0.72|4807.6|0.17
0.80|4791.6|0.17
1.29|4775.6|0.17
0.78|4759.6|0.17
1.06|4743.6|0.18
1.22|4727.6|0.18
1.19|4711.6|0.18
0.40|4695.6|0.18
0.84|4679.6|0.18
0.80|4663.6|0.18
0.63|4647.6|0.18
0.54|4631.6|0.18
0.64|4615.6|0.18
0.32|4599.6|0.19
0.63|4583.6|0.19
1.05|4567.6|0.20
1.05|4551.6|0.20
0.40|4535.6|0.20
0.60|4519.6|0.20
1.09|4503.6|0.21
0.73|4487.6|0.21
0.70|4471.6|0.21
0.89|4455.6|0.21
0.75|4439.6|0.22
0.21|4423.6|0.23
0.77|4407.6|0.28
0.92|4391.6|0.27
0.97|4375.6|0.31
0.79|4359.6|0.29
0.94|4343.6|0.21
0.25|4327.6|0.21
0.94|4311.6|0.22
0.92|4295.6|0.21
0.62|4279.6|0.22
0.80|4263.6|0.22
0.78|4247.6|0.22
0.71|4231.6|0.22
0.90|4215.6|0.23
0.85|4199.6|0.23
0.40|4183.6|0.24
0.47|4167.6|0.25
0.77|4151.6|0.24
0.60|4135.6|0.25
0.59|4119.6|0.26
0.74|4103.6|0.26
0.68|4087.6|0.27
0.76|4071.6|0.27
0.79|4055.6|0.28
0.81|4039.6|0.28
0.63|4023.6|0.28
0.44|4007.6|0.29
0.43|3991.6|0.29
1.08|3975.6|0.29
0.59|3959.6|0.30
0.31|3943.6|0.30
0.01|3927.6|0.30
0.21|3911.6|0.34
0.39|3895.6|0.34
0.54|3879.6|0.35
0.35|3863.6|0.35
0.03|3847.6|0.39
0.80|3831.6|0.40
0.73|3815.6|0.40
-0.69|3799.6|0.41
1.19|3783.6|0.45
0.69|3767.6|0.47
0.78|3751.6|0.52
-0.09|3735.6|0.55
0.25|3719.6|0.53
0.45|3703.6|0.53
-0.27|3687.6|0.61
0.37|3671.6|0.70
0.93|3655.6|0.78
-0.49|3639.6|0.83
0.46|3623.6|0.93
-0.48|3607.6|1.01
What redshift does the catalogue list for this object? 0.29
